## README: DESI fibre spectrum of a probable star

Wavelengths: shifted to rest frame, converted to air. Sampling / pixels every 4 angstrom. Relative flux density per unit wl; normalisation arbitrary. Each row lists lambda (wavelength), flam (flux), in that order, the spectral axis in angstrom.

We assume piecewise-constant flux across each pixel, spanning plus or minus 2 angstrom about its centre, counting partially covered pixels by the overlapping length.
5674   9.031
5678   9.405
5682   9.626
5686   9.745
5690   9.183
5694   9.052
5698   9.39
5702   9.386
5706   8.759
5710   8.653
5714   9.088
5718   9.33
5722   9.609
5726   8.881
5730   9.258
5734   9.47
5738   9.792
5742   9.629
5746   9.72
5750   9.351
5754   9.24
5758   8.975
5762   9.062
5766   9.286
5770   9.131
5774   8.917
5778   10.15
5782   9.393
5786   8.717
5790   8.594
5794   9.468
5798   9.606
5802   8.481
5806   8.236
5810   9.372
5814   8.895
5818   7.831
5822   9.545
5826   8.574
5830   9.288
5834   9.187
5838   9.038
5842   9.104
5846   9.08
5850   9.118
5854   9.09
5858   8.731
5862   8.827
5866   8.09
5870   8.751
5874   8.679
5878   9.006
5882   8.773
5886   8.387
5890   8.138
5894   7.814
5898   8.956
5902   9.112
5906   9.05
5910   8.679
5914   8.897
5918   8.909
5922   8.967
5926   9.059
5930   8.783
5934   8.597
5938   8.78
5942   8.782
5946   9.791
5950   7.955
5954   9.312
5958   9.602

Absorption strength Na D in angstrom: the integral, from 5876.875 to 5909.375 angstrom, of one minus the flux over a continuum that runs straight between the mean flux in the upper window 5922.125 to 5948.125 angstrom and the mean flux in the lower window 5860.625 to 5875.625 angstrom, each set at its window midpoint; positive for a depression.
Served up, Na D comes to 0.27 angstrom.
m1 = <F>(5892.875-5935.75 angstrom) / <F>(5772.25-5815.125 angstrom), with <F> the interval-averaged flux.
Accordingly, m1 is 0.97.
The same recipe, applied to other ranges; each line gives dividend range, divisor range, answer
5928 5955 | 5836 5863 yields 0.98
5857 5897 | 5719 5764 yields 0.91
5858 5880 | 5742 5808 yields 0.95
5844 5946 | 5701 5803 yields 0.95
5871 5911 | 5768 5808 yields 0.96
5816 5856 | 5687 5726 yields 0.98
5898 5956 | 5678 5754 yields 0.95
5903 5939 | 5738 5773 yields 0.95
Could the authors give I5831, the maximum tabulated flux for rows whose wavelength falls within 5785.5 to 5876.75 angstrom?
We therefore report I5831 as 9.606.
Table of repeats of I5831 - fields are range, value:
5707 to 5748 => 9.792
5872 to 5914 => 9.112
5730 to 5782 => 10.15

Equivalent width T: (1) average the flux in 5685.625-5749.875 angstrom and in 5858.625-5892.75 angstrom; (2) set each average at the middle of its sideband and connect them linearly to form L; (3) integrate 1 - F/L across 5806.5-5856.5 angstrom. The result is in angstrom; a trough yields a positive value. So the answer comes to -1.2 angstrom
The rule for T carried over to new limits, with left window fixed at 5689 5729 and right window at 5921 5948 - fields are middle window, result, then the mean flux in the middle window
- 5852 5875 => 0.8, 8.7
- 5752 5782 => -0.6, 9.26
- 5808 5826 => 0.4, 8.87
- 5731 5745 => -0.8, 9.61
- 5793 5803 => -0.2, 9.23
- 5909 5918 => 0.2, 8.83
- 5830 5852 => -0.2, 9.12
